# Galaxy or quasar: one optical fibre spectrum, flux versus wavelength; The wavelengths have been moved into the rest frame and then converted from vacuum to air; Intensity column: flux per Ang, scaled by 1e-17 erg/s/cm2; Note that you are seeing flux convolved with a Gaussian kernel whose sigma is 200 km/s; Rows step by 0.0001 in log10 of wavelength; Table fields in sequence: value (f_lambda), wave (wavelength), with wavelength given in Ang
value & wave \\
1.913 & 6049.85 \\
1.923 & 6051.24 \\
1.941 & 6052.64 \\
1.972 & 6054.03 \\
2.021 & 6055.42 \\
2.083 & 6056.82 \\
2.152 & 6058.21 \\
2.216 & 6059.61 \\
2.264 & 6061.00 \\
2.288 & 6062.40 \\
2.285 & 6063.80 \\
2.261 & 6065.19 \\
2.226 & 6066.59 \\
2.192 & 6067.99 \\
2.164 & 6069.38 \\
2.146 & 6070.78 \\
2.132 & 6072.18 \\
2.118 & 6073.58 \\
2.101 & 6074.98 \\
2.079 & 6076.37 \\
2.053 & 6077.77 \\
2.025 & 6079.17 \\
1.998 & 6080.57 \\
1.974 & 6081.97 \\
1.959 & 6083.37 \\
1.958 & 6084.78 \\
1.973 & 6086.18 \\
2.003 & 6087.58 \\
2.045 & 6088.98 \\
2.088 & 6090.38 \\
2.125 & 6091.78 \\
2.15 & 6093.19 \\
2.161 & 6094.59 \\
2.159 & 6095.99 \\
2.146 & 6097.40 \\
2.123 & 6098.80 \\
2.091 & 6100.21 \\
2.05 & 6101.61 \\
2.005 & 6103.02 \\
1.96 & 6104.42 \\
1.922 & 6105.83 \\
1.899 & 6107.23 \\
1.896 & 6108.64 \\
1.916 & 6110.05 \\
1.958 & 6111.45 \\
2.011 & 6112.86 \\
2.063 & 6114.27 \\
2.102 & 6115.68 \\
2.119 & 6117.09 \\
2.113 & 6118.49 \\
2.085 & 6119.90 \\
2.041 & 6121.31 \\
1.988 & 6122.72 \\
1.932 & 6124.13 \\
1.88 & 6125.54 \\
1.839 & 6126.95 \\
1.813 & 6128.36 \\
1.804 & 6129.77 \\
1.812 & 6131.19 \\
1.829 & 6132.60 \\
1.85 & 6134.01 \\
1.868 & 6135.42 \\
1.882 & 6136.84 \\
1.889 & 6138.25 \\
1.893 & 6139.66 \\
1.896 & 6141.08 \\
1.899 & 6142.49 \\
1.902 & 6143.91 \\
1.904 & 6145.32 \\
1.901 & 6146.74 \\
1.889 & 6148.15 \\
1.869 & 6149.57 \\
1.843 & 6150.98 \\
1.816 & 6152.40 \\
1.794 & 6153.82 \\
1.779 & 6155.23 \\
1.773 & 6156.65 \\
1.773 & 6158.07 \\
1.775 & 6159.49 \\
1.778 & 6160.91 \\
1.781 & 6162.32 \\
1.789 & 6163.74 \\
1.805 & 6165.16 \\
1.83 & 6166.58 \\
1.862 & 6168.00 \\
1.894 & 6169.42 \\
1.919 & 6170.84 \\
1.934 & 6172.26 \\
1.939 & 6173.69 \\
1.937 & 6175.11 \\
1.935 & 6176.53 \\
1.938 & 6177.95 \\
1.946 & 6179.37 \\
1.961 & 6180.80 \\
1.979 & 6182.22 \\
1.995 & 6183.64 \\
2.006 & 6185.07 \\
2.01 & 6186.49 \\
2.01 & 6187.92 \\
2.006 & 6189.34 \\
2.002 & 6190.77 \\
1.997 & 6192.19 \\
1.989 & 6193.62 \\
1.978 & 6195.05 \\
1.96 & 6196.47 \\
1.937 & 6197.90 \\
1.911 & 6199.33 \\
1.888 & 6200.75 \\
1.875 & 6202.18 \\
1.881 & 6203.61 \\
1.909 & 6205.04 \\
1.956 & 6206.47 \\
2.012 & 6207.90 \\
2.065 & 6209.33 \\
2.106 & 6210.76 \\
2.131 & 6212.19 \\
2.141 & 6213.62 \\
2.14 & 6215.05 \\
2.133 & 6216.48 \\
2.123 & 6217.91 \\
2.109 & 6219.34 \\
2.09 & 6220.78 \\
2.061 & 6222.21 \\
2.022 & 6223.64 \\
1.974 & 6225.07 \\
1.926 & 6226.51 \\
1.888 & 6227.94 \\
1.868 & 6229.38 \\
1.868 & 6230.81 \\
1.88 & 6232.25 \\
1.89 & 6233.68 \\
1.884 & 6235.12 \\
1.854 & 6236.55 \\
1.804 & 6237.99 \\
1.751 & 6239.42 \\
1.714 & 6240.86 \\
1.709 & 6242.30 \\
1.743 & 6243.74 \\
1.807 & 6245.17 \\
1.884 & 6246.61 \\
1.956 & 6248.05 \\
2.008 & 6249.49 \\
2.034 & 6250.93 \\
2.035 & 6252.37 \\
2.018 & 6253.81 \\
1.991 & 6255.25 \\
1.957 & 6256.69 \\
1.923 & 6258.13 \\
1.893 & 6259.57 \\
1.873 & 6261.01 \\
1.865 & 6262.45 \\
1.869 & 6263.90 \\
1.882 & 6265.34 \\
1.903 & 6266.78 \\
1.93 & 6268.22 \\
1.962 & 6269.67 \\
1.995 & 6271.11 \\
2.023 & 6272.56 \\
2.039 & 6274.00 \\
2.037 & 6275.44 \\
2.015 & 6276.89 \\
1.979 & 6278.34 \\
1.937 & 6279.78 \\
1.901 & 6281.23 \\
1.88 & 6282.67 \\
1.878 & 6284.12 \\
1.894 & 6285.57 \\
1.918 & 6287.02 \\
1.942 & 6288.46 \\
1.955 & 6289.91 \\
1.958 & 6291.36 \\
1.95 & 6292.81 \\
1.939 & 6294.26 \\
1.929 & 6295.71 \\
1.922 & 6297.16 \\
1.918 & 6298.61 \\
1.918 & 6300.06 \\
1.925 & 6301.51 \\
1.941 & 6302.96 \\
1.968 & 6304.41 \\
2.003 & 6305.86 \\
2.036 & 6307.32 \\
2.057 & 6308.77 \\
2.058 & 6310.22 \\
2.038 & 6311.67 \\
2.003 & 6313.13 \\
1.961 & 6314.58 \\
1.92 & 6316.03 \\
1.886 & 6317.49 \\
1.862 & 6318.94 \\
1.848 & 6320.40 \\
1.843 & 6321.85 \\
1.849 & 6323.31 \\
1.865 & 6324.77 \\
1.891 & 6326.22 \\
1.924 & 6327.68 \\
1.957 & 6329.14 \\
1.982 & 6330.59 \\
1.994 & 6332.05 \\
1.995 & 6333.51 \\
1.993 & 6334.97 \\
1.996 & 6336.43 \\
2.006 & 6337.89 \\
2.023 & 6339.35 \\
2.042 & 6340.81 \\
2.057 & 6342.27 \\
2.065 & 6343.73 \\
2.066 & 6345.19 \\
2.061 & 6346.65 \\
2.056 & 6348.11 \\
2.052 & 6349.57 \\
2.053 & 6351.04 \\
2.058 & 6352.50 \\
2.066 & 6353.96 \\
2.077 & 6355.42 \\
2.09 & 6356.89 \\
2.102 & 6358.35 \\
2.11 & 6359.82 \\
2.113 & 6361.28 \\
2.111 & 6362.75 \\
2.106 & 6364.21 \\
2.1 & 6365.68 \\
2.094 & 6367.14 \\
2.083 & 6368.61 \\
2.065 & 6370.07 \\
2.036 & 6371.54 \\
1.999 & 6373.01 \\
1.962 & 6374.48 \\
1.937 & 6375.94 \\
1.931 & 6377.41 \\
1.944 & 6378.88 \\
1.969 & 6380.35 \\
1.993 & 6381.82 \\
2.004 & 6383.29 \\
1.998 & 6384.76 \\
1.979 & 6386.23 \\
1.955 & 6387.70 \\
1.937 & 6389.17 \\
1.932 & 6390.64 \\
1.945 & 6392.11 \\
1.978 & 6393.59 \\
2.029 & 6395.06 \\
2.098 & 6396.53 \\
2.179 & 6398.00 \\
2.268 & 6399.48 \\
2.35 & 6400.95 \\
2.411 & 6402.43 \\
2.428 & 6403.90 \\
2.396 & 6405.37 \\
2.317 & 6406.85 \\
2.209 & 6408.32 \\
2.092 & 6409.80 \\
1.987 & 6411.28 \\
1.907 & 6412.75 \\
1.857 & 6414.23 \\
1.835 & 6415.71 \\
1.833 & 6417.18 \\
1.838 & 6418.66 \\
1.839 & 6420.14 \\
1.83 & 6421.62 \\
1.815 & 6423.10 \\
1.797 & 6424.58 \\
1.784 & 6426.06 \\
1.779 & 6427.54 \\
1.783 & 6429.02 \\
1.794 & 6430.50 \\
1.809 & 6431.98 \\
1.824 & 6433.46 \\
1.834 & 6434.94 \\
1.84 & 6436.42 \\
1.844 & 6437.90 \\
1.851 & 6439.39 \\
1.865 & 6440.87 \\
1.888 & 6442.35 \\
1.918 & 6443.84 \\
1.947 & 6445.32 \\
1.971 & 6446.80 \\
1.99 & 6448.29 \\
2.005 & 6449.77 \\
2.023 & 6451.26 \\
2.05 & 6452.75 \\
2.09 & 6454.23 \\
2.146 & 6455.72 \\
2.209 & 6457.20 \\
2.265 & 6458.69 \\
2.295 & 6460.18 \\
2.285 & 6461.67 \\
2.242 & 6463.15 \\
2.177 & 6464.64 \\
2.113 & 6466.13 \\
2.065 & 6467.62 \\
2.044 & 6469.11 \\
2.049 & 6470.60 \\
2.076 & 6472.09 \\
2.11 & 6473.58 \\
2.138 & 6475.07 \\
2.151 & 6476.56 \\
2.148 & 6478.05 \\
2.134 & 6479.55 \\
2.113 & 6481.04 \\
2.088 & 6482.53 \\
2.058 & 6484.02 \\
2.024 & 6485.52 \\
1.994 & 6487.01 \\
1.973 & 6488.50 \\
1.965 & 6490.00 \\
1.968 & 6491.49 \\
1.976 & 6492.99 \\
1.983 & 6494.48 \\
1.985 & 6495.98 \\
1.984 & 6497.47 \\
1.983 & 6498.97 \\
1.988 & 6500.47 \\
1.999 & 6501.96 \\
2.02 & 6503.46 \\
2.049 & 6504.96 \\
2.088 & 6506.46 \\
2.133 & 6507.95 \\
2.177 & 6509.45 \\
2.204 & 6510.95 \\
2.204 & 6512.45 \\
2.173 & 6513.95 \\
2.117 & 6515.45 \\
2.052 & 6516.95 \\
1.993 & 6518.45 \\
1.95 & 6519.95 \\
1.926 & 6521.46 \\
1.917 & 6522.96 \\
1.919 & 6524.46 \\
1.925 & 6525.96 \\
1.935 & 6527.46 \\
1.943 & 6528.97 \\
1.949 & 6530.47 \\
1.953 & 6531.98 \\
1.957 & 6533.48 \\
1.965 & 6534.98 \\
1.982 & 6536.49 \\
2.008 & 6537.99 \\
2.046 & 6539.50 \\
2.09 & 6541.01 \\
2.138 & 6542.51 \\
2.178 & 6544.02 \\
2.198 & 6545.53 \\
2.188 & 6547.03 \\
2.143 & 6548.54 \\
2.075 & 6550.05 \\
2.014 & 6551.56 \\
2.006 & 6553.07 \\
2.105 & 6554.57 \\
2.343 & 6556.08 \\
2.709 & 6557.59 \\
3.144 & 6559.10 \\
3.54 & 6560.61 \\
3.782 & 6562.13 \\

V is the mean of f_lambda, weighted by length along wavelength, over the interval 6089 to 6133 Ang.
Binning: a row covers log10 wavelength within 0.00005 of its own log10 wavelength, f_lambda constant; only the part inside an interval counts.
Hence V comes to 2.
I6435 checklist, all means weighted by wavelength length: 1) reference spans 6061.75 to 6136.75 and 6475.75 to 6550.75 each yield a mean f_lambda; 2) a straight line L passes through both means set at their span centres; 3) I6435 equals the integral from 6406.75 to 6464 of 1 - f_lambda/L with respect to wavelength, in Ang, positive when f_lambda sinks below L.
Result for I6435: 2.31 Ang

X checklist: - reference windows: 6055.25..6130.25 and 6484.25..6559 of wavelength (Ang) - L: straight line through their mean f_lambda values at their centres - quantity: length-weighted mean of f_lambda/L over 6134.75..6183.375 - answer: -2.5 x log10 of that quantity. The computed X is 0.10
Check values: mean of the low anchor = 2.06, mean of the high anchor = 2.06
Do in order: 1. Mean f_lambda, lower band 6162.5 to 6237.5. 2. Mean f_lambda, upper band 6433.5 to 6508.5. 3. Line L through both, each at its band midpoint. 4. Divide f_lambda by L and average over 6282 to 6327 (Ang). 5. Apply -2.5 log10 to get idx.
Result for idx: 0.03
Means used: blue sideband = 1.96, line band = 1.93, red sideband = 2.04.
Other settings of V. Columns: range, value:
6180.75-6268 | 1.95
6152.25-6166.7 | 1.79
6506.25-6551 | 2.05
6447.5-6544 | 2.06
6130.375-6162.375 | 1.84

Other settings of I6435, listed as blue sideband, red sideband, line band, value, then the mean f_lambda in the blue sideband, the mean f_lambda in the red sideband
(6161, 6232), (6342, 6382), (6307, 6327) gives 0.9 Ang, 1.97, 2.05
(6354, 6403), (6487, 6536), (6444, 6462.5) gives -0.6 Ang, 2.06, 2.01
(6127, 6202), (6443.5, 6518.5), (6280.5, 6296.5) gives 0.3 Ang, 1.89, 2.08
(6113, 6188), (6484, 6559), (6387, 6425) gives -0.6 Ang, 1.9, 2.06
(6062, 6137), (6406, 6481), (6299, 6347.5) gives 0.9 Ang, 2.03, 2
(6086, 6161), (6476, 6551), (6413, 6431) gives 1.8 Ang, 1.95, 2.04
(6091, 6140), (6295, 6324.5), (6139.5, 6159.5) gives 1.3 Ang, 1.98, 1.94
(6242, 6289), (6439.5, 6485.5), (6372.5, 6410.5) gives -1.1 Ang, 1.93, 2.08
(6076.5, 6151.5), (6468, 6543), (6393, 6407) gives -1.6 Ang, 1.97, 2.03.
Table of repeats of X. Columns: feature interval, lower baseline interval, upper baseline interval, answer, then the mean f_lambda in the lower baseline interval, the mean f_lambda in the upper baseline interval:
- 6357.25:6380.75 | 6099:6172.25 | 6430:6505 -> -0.03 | 1.9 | 2.03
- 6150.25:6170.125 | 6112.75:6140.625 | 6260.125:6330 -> 0.08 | 1.94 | 1.94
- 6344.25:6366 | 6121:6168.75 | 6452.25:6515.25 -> -0.04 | 1.85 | 2.09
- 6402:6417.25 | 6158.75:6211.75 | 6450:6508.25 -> -0.04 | 1.93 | 2.08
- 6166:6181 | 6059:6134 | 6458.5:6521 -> 0.07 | 2.05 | 2.08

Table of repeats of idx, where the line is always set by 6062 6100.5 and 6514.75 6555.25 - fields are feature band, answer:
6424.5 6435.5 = 0.14 mag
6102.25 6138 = 0.08 mag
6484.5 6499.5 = 0.03 mag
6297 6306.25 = 0.07 mag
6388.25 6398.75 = 0.02 mag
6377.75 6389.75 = 0.04 mag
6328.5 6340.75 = 0.03 mag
